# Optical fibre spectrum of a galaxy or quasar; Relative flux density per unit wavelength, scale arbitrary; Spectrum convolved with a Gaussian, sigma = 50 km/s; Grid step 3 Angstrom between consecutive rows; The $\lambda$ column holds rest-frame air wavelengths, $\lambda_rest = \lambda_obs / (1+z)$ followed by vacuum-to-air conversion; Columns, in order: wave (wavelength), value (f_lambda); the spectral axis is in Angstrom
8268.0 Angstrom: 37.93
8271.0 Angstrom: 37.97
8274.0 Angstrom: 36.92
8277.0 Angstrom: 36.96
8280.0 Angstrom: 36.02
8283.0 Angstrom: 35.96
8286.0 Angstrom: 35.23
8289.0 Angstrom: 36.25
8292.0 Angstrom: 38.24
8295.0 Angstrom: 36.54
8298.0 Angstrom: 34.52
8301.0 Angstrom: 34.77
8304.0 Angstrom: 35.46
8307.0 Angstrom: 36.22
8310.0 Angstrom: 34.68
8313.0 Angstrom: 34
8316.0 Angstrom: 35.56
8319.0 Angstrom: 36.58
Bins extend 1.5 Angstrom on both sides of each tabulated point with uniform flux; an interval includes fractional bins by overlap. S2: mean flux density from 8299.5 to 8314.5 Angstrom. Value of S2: 35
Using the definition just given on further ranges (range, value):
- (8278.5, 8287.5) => 35.7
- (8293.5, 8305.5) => 35.3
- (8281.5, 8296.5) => 36.4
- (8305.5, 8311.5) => 35.4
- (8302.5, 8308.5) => 35.8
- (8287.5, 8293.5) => 37.2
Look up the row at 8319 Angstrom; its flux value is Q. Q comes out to 36.58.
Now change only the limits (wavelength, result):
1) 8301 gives 34.77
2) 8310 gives 34.68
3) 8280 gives 36.02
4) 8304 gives 35.46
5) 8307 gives 36.22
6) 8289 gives 36.25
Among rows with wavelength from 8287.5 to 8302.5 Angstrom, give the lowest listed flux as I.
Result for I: 34.52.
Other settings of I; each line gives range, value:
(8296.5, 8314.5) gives 34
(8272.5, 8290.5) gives 35.23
